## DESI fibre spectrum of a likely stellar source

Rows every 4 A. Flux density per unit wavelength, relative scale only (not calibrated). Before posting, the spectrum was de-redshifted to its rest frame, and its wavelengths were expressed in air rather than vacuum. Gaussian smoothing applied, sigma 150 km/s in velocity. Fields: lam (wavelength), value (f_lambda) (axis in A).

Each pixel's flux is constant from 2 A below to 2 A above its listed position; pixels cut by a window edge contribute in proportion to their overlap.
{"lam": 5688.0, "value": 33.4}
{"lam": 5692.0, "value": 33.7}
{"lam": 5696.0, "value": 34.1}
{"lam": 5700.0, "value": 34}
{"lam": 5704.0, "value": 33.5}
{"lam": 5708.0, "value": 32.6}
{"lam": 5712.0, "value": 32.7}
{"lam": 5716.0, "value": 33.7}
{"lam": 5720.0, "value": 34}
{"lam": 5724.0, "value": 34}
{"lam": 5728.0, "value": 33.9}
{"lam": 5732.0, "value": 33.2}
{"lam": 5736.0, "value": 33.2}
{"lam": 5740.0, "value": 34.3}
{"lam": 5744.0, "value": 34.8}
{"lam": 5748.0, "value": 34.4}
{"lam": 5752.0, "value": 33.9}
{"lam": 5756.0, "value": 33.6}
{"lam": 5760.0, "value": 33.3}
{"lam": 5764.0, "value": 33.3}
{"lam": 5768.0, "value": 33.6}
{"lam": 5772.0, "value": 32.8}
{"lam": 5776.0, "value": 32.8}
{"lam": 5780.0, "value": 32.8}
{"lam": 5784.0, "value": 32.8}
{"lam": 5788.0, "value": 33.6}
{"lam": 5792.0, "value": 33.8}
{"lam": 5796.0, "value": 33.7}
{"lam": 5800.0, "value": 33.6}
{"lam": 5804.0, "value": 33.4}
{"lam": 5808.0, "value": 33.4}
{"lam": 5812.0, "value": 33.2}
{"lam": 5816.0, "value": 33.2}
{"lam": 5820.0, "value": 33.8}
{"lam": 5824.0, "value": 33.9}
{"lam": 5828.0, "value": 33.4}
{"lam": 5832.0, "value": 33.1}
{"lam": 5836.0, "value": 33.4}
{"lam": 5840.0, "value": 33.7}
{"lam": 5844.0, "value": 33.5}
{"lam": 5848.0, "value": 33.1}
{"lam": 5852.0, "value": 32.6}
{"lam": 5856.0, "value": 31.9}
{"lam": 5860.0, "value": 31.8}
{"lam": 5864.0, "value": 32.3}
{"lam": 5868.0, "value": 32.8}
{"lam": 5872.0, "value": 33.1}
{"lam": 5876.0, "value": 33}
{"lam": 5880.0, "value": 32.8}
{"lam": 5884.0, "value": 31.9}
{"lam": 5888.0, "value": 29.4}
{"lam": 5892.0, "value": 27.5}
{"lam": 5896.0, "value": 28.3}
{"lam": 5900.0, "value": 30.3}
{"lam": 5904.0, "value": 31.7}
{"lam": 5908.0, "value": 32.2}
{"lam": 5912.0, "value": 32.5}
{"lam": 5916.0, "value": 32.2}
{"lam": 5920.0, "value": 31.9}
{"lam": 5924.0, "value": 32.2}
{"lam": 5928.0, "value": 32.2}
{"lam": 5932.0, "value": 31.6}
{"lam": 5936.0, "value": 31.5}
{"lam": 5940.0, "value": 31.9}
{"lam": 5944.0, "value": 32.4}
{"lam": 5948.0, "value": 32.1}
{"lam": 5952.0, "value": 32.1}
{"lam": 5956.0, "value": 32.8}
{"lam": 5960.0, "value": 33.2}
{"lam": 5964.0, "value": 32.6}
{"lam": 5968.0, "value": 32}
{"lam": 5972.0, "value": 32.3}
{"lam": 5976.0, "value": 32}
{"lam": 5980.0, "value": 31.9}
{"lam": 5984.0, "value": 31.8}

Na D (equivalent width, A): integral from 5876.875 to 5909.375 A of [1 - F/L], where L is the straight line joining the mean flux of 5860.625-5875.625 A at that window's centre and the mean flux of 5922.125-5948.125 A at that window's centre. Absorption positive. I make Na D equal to 1.85 A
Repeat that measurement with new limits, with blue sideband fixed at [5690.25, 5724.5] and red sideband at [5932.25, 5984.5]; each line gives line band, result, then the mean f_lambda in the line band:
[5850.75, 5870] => 0.3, 32.3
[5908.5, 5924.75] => 0.1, 32.2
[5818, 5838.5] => -0.4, 33.5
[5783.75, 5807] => -0.3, 33.5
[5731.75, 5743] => -0.1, 33.7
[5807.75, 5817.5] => -0.1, 33.2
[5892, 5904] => 1.2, 29.4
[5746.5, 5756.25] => -0.2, 34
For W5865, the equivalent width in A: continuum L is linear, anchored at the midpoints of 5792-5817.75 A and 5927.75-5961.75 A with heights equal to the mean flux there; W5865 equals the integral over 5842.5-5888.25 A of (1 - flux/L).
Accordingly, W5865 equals 0.6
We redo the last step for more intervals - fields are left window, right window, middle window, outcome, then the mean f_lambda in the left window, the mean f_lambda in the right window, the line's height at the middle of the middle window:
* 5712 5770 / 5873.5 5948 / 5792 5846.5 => -1.3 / 33.8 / 31.4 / 32.7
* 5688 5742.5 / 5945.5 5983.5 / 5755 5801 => 0.0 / 33.6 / 32.3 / 33.3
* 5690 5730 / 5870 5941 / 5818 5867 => -1.4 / 33.6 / 31.4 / 32.1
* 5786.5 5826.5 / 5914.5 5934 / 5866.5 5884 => -0.1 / 33.6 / 32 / 32.7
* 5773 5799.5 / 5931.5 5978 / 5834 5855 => -0.2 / 33.3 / 32.2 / 32.9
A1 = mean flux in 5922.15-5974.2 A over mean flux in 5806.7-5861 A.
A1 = 1.0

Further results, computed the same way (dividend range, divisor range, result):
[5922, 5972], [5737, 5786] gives 0.96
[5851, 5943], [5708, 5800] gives 0.94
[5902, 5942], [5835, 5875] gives 0.98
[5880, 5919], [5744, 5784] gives 0.92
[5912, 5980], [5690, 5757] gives 0.95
